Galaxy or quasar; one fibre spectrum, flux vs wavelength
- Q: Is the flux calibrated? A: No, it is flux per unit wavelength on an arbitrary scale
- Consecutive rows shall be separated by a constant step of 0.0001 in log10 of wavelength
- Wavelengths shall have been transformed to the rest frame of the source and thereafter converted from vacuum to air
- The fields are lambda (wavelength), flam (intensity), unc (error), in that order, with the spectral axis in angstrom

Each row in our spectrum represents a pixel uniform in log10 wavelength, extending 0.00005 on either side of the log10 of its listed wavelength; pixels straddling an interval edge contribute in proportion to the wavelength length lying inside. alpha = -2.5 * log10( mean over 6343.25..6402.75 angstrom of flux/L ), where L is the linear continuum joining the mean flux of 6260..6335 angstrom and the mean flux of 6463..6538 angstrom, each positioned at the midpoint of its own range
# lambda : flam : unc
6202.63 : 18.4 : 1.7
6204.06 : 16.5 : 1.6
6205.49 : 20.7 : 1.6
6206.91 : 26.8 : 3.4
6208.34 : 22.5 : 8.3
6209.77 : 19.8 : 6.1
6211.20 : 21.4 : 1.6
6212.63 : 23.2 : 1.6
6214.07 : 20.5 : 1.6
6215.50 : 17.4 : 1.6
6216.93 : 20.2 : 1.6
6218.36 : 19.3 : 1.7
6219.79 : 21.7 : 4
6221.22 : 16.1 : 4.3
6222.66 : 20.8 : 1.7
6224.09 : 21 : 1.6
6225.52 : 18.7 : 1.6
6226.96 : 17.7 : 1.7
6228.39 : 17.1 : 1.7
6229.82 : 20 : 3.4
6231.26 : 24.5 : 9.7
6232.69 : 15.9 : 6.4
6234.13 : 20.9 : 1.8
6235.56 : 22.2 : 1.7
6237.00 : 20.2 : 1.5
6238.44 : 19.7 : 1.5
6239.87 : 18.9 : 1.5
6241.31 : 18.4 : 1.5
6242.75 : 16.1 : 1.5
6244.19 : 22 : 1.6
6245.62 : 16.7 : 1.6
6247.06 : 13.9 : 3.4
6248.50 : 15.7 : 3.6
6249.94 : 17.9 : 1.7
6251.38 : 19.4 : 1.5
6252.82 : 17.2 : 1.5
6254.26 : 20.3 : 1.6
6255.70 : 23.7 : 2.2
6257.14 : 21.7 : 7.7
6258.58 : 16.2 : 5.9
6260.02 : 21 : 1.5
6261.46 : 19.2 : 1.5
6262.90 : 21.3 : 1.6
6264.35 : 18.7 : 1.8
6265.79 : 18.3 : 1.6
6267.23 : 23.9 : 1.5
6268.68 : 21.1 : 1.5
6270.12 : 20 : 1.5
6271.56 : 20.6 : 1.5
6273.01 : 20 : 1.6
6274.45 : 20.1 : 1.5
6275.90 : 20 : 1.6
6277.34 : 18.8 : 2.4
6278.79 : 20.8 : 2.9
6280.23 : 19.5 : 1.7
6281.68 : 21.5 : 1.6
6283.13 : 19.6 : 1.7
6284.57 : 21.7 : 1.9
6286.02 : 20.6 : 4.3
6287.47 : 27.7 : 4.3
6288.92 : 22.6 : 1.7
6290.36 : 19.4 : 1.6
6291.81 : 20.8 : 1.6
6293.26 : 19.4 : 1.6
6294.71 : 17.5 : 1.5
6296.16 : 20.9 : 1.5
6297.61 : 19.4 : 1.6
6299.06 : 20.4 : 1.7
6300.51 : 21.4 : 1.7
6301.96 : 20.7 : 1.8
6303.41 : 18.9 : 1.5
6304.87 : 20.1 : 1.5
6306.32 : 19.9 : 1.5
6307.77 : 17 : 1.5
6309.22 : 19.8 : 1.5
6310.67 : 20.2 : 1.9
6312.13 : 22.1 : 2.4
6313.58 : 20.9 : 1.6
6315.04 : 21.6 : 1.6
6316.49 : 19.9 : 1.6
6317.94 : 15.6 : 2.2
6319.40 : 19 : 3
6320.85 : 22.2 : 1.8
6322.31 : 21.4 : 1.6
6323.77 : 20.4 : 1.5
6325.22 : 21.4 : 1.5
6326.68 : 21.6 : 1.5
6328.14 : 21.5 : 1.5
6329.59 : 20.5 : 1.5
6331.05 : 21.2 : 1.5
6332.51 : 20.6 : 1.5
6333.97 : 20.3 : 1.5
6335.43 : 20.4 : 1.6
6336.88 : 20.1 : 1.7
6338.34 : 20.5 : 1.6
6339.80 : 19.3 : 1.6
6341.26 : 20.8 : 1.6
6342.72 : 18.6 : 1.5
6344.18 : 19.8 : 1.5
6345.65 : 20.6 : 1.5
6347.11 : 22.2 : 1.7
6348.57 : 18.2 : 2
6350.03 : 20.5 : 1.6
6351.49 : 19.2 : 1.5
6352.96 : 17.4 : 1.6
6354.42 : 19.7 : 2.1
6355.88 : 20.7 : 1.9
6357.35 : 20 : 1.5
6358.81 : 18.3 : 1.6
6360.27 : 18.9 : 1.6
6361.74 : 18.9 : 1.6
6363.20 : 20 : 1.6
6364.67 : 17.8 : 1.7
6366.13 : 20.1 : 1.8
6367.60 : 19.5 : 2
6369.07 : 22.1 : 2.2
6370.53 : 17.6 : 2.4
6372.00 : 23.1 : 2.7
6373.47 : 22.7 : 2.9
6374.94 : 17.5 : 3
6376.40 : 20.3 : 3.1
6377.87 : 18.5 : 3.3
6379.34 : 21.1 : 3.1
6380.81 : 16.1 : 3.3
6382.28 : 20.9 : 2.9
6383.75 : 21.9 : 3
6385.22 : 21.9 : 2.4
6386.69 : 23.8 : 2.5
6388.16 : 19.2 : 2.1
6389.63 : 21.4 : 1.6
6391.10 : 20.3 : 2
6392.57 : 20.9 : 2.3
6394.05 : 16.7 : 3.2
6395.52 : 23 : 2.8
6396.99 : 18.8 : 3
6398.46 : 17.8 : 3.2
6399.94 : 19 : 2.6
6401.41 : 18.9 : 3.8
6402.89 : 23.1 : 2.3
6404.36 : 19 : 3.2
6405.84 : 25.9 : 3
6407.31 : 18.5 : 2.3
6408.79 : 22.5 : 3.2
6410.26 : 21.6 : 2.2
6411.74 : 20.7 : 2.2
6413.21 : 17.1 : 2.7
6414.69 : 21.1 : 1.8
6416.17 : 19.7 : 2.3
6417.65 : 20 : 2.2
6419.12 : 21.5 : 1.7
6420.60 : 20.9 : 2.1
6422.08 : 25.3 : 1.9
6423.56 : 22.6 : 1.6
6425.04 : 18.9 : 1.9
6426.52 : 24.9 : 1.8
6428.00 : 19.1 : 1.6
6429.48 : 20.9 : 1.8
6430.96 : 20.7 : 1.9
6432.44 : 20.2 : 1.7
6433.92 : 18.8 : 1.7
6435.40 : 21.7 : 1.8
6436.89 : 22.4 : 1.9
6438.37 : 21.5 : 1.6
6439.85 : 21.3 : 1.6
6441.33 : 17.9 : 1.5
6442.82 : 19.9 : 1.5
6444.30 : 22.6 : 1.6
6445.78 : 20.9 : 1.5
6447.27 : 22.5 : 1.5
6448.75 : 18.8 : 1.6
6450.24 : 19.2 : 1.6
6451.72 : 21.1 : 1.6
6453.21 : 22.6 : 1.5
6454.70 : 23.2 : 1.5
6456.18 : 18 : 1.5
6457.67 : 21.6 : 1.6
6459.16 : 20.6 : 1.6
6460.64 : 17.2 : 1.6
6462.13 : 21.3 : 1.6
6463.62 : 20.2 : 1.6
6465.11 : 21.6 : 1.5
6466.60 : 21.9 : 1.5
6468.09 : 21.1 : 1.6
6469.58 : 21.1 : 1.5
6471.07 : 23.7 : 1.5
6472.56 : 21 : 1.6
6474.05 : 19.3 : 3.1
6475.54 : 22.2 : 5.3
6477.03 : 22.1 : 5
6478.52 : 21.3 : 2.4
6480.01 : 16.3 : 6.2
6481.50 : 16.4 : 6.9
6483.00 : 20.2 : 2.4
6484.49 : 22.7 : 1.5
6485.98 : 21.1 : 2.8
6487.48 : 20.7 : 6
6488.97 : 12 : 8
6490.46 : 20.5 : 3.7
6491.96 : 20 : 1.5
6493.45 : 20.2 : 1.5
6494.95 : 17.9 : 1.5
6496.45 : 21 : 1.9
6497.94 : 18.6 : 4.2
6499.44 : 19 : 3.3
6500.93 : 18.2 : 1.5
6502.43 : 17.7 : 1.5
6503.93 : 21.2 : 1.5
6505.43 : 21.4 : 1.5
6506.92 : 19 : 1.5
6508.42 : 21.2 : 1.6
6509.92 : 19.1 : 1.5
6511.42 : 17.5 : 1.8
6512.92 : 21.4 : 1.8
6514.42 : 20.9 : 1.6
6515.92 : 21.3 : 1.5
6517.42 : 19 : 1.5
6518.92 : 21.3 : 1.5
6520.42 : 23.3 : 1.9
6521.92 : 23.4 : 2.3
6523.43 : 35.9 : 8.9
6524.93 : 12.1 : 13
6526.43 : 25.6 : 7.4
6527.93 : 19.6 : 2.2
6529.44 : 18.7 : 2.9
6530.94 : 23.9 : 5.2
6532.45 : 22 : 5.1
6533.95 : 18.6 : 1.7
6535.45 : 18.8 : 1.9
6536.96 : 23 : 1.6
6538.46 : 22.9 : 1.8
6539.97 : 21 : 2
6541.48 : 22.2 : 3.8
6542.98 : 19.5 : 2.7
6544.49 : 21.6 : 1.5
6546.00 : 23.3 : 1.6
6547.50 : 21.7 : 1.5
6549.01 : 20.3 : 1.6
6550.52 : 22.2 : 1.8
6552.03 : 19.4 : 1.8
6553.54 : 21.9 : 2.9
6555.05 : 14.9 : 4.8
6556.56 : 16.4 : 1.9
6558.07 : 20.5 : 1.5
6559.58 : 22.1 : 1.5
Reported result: 0.03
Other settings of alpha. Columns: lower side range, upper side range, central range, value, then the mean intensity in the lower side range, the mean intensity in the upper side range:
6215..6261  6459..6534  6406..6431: -0.05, 19.2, 20.5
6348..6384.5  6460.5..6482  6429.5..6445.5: -0.02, 19.6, 20.6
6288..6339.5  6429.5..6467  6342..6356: 0.04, 20.3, 20.7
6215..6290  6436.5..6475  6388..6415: 0.01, 19.8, 20.9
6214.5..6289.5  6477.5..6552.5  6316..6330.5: -0.02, 19.8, 20.5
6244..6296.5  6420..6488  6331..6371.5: 0.03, 20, 20.9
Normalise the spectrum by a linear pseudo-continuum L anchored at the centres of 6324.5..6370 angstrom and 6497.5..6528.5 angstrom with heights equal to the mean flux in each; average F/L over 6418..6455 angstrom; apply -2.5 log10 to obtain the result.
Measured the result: -0.036 mag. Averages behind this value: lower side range 20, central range 21.1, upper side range 20.8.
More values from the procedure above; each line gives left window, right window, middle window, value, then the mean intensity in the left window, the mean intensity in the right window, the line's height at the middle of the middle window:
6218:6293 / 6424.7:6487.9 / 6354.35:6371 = 0.04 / 19.8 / 20.7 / 20.3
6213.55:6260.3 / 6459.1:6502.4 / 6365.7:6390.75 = -0.05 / 19.2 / 19.9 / 19.6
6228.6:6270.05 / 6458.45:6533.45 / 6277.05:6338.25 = -0.04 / 19.4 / 20.5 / 19.7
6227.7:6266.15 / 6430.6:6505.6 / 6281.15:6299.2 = -0.08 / 19.2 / 20.3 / 19.4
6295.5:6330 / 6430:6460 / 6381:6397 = -0.01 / 20.3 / 20.8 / 20.6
